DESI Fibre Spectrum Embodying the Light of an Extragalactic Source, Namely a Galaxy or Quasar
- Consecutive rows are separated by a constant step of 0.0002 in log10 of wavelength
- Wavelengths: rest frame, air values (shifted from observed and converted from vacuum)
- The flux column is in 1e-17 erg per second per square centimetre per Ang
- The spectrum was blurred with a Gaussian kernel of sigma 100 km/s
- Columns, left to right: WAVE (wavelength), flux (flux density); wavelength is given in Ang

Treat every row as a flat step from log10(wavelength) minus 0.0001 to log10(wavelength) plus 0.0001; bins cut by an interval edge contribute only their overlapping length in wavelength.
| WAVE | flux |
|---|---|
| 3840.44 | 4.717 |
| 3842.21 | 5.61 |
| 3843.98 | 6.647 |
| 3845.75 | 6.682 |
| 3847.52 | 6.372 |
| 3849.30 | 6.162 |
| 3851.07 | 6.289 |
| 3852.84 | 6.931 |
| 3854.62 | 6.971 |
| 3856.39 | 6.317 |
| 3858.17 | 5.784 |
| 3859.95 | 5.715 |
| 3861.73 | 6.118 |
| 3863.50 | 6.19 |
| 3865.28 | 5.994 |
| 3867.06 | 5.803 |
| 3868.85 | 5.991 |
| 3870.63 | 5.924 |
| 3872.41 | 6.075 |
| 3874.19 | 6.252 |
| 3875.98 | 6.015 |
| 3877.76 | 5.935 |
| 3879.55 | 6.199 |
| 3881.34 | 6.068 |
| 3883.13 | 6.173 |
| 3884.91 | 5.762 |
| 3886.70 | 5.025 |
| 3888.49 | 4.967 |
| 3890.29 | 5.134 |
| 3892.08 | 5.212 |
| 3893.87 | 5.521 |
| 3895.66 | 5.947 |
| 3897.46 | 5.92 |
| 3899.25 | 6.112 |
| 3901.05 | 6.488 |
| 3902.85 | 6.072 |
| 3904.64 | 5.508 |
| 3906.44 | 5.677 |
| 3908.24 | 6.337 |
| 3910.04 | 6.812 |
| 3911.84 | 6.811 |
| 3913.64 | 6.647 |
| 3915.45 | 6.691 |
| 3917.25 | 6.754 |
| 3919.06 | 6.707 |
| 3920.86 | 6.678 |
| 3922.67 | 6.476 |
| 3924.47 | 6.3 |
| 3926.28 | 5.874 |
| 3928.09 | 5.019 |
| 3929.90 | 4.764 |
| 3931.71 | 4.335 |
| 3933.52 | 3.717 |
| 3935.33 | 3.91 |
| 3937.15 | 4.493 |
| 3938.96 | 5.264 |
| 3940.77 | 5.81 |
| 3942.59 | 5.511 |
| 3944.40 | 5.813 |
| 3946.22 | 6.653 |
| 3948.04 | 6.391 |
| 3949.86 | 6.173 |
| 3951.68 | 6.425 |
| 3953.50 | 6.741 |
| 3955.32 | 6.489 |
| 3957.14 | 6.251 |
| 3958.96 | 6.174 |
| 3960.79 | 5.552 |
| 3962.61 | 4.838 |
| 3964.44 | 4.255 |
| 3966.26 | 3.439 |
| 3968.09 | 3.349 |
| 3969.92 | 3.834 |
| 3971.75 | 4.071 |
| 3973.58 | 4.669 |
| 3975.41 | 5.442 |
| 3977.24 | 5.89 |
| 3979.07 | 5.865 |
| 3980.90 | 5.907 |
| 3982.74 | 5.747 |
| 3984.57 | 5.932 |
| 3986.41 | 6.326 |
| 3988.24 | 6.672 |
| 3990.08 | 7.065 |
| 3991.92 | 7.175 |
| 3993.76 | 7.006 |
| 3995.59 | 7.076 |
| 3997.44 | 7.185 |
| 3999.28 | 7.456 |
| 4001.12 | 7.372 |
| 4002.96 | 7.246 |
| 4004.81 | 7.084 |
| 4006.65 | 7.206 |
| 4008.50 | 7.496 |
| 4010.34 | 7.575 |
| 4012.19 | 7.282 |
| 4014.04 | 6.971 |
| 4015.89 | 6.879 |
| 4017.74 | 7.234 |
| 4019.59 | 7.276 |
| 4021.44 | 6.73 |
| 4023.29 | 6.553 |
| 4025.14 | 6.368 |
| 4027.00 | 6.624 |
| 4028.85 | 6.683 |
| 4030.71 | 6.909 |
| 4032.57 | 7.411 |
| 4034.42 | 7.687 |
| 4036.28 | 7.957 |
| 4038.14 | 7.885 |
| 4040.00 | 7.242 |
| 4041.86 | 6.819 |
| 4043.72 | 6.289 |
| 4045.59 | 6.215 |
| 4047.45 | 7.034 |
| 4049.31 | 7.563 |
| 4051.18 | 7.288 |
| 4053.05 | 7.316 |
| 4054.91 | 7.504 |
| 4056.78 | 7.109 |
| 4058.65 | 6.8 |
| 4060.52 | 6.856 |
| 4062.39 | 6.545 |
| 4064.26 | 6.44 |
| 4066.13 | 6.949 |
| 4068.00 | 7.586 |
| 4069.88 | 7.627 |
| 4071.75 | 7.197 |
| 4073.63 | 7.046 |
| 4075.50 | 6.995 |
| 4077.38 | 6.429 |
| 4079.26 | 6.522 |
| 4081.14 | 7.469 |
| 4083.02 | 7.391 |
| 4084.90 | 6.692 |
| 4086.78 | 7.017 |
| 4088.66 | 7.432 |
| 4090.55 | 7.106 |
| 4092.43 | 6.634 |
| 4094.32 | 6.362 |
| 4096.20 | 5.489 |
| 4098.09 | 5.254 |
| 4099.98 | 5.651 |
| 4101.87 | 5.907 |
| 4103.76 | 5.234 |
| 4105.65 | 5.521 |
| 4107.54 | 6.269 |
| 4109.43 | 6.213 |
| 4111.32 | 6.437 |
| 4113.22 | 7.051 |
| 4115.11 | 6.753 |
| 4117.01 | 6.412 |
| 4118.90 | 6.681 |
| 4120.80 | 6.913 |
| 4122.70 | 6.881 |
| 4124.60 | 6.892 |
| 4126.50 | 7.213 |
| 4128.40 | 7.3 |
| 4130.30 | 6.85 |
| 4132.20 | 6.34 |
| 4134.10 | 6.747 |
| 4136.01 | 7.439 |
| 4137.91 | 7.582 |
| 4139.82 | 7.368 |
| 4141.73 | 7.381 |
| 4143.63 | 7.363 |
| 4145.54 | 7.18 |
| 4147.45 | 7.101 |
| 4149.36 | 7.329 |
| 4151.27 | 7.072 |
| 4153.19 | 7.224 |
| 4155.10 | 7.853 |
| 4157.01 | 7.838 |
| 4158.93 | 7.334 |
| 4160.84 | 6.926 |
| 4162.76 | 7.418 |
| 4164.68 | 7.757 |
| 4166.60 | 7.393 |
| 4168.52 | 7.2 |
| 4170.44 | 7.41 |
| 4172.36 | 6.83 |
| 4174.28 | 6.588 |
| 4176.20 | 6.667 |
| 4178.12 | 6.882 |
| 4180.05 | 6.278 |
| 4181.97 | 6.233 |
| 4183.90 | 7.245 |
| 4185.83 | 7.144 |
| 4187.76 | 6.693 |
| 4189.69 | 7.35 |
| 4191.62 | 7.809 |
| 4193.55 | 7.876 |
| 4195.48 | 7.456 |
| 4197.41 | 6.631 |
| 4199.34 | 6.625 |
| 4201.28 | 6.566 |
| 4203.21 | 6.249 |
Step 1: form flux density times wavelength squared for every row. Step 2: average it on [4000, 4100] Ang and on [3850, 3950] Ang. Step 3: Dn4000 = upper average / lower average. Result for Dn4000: 1.28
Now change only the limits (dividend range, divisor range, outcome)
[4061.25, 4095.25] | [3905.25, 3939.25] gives 1.31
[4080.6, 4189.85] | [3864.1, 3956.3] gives 1.31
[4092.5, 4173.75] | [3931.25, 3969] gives 1.41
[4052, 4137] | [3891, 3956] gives 1.24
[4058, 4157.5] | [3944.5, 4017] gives 1.17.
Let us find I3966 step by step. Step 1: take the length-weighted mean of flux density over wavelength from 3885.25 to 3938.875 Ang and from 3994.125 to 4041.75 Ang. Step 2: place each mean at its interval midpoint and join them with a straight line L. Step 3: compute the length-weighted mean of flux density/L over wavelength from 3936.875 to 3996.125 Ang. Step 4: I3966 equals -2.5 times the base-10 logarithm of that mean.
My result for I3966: 0.134 mag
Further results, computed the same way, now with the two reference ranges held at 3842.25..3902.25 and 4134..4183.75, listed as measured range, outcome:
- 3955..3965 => 0.14 mag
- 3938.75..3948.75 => 0.06 mag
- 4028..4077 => -0.06 mag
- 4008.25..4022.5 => -0.09 mag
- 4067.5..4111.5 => 0.05 mag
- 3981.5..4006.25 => -0.06 mag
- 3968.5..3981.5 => 0.27 mag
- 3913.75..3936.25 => 0.11 mag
